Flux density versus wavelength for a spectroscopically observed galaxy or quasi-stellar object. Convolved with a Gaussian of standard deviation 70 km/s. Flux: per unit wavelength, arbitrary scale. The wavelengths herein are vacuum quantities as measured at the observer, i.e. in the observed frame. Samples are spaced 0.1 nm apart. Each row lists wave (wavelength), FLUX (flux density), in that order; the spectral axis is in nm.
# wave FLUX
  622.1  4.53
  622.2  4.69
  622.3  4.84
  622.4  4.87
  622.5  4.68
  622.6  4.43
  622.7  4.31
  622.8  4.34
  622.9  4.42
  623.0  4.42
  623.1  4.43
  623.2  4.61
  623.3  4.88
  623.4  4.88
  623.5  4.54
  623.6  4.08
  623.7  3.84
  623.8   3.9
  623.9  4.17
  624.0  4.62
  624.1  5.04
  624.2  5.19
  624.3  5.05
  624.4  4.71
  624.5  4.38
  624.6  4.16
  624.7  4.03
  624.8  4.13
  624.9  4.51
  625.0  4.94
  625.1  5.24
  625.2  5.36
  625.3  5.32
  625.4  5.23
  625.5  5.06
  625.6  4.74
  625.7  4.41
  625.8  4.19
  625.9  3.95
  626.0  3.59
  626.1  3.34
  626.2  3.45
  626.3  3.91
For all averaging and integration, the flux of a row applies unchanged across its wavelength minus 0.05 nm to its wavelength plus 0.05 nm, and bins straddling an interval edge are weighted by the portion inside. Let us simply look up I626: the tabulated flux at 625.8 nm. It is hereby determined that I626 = 4.19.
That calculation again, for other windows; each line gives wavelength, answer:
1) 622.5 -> 4.68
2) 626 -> 3.59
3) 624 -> 4.62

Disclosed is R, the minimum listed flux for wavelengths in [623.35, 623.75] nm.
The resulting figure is 3.84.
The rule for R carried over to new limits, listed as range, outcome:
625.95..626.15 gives 3.34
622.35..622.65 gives 4.43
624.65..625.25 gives 4.03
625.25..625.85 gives 4.19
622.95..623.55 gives 4.42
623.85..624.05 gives 4.17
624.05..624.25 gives 5.04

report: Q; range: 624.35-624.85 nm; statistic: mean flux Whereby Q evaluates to 4.28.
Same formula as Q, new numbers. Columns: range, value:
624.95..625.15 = 5.09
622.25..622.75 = 4.63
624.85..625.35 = 5.07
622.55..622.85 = 4.36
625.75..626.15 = 3.77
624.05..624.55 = 4.87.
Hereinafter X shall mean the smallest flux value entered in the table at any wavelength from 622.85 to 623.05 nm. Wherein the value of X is 4.42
